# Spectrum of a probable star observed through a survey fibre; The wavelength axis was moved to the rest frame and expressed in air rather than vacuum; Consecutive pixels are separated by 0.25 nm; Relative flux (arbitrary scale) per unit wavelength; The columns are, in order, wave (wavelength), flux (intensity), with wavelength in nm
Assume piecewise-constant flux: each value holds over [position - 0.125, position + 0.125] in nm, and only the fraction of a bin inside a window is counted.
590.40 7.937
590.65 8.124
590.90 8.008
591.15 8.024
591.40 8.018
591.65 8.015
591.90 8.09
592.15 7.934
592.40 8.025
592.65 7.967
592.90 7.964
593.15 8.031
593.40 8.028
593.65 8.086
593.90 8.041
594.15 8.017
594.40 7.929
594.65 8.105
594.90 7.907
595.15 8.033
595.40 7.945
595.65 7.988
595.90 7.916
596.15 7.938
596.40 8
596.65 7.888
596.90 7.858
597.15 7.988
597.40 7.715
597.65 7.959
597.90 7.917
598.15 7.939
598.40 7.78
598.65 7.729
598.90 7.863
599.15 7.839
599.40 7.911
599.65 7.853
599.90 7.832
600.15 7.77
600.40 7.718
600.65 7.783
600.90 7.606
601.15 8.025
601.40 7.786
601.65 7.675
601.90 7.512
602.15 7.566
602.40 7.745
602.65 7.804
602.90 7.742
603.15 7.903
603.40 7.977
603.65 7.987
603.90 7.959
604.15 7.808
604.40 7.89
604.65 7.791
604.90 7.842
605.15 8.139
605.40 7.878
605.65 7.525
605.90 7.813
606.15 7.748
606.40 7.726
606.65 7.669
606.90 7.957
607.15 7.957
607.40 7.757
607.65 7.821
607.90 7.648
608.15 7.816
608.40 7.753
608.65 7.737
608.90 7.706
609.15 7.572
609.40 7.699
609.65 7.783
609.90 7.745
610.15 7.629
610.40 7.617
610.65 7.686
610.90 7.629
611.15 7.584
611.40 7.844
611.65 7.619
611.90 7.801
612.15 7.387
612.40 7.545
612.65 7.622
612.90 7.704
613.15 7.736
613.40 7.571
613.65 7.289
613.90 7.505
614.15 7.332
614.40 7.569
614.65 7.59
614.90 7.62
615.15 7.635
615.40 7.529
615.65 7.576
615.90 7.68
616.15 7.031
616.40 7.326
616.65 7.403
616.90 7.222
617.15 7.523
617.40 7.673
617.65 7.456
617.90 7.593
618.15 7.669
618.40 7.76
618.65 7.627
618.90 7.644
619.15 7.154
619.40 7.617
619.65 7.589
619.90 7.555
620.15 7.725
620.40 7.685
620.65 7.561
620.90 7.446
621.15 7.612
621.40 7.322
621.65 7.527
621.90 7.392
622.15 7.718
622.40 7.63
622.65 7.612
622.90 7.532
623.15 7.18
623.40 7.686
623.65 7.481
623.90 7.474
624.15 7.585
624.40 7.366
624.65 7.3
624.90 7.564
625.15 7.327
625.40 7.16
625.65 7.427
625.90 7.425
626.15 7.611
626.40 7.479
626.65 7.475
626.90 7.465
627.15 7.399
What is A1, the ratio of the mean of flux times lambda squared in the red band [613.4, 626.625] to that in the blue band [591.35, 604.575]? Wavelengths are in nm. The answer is 1.0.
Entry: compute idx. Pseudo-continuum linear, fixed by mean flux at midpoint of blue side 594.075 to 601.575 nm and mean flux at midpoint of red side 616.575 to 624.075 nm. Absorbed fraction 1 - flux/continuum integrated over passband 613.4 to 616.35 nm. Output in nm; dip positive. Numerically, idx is 0.05 nm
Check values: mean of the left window 7.88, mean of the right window 7.54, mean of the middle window 7.49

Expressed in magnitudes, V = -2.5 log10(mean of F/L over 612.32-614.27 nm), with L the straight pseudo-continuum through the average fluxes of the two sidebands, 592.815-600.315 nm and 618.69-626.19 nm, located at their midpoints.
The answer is 0.02 mag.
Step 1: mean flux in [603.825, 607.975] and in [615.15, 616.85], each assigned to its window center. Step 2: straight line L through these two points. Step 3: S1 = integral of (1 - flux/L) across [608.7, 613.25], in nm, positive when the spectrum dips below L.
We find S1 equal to -0.02 nm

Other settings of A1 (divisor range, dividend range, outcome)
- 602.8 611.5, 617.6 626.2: 1.01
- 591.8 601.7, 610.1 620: 1.01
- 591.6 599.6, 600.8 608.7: 1.01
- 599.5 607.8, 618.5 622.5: 1.02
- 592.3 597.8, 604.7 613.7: 1.01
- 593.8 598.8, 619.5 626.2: 1.03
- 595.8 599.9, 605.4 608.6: 1.02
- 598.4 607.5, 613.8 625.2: 1.02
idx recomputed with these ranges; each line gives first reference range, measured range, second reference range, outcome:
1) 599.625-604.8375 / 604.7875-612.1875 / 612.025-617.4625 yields -0.088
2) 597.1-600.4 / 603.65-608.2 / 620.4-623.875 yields -0.046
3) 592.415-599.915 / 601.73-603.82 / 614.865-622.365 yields 0.009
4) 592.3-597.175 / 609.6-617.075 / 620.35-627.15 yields 0.100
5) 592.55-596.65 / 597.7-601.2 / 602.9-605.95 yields 0.047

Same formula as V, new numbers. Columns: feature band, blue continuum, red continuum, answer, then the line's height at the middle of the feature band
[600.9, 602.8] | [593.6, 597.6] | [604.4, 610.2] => 0.019 mag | 7.86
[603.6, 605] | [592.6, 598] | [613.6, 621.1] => -0.012 mag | 7.78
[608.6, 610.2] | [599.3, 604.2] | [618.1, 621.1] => 0.001 mag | 7.71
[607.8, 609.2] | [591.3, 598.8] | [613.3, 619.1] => -0.006 mag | 7.67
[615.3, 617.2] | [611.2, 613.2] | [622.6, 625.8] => 0.025 mag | 7.58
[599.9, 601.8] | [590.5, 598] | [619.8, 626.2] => 0.014 mag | 7.87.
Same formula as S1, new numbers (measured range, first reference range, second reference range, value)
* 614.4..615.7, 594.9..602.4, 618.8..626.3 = 0.003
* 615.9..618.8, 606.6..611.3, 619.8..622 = 0.039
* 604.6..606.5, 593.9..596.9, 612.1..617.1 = -0.022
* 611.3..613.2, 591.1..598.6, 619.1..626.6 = 0.005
